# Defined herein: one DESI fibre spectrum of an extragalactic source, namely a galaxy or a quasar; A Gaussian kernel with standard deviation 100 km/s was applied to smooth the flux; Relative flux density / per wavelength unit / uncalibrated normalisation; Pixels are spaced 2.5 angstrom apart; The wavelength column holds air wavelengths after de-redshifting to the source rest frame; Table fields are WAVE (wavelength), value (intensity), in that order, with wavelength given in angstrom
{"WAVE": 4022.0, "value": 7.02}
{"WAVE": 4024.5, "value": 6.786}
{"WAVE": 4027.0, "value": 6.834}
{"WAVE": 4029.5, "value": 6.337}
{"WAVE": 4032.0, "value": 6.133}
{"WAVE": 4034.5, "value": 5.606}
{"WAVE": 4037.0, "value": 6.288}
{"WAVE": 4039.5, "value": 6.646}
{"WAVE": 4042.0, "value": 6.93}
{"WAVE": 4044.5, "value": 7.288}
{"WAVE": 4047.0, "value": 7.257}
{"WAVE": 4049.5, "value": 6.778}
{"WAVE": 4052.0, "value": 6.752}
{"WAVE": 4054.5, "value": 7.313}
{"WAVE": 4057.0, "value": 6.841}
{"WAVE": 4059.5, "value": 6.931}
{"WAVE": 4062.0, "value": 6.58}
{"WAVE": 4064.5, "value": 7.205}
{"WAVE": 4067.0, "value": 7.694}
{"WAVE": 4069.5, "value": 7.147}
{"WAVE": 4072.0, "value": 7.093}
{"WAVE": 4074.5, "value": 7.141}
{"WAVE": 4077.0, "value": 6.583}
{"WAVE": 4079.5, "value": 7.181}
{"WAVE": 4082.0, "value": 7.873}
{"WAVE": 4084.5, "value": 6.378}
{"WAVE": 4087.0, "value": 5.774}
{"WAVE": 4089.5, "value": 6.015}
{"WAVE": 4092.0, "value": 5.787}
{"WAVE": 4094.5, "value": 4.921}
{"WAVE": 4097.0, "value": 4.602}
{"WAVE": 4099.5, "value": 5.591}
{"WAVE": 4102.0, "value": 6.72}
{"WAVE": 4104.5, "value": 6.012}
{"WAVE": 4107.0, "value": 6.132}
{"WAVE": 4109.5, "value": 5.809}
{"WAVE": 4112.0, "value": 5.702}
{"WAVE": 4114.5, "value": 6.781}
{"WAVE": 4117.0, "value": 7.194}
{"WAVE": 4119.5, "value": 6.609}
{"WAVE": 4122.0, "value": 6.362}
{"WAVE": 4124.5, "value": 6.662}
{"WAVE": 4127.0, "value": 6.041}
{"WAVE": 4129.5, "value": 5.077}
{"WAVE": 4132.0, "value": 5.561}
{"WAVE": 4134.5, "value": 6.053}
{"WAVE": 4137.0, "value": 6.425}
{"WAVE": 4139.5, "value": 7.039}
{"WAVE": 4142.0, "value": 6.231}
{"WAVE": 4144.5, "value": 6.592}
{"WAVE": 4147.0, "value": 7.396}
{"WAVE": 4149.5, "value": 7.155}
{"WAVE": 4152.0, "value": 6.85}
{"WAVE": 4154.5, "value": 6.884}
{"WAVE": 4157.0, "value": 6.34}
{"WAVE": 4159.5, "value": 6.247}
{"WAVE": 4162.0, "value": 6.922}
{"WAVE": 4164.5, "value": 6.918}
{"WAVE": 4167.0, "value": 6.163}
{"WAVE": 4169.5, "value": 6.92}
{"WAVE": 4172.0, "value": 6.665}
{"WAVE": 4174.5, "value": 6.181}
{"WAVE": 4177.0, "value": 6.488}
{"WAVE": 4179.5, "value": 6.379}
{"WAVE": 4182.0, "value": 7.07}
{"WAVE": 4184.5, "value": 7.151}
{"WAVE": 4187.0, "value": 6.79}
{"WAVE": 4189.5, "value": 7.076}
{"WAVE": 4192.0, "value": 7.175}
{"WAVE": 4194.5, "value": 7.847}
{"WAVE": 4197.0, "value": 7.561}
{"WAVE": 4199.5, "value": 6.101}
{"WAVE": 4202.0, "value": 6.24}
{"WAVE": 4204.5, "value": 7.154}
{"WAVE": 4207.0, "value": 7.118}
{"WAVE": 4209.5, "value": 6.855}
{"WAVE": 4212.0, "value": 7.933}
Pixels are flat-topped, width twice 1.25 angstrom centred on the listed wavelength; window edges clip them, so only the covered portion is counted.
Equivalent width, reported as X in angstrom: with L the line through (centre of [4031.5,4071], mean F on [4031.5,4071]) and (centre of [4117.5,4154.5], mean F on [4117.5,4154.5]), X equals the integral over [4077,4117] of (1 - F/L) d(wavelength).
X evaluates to 3.1 angstrom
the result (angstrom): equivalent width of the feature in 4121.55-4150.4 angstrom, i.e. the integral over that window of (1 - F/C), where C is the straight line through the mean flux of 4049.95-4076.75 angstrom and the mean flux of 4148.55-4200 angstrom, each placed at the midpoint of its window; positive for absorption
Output 2.16 angstrom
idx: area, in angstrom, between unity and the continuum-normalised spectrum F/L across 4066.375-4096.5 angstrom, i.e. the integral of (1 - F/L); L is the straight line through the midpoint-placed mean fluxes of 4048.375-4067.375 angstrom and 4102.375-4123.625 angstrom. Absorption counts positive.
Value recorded 0.7 angstrom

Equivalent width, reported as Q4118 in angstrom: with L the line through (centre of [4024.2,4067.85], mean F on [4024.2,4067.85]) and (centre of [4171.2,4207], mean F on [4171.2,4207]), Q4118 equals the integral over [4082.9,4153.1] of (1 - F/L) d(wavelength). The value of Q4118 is 6.4 angstrom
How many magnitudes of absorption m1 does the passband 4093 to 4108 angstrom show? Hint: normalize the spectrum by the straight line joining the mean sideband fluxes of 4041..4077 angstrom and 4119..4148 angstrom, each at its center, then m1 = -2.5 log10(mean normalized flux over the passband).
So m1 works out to 0.17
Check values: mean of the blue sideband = 7.05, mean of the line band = 5.66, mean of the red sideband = 6.32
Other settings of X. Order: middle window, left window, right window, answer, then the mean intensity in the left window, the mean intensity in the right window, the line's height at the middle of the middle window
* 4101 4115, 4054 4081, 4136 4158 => 1.6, 7.07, 6.78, 6.92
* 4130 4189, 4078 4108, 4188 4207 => 0.6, 6.09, 7.03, 6.68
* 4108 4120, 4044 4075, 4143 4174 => 0.8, 7.07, 6.74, 6.89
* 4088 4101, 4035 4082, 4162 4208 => 2.9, 6.98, 6.83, 6.94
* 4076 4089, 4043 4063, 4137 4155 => 0.4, 6.97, 6.85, 6.93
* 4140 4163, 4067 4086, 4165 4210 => 0.6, 7.08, 6.83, 6.91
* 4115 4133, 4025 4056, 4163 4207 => 1.4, 6.68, 6.83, 6.77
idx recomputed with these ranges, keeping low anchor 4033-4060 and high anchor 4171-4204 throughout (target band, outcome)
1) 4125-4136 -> 1.7 angstrom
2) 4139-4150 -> -0.1 angstrom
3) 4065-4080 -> -0.8 angstrom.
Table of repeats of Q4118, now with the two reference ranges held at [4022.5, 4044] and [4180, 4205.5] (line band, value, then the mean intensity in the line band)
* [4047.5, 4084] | -2.61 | 7.07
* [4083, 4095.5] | 1.57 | 5.83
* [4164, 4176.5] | 0.69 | 6.54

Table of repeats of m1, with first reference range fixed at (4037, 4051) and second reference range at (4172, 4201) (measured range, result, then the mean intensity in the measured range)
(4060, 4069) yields -0.036 mag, 7.14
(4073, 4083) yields -0.042 mag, 7.17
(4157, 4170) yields 0.047 mag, 6.59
